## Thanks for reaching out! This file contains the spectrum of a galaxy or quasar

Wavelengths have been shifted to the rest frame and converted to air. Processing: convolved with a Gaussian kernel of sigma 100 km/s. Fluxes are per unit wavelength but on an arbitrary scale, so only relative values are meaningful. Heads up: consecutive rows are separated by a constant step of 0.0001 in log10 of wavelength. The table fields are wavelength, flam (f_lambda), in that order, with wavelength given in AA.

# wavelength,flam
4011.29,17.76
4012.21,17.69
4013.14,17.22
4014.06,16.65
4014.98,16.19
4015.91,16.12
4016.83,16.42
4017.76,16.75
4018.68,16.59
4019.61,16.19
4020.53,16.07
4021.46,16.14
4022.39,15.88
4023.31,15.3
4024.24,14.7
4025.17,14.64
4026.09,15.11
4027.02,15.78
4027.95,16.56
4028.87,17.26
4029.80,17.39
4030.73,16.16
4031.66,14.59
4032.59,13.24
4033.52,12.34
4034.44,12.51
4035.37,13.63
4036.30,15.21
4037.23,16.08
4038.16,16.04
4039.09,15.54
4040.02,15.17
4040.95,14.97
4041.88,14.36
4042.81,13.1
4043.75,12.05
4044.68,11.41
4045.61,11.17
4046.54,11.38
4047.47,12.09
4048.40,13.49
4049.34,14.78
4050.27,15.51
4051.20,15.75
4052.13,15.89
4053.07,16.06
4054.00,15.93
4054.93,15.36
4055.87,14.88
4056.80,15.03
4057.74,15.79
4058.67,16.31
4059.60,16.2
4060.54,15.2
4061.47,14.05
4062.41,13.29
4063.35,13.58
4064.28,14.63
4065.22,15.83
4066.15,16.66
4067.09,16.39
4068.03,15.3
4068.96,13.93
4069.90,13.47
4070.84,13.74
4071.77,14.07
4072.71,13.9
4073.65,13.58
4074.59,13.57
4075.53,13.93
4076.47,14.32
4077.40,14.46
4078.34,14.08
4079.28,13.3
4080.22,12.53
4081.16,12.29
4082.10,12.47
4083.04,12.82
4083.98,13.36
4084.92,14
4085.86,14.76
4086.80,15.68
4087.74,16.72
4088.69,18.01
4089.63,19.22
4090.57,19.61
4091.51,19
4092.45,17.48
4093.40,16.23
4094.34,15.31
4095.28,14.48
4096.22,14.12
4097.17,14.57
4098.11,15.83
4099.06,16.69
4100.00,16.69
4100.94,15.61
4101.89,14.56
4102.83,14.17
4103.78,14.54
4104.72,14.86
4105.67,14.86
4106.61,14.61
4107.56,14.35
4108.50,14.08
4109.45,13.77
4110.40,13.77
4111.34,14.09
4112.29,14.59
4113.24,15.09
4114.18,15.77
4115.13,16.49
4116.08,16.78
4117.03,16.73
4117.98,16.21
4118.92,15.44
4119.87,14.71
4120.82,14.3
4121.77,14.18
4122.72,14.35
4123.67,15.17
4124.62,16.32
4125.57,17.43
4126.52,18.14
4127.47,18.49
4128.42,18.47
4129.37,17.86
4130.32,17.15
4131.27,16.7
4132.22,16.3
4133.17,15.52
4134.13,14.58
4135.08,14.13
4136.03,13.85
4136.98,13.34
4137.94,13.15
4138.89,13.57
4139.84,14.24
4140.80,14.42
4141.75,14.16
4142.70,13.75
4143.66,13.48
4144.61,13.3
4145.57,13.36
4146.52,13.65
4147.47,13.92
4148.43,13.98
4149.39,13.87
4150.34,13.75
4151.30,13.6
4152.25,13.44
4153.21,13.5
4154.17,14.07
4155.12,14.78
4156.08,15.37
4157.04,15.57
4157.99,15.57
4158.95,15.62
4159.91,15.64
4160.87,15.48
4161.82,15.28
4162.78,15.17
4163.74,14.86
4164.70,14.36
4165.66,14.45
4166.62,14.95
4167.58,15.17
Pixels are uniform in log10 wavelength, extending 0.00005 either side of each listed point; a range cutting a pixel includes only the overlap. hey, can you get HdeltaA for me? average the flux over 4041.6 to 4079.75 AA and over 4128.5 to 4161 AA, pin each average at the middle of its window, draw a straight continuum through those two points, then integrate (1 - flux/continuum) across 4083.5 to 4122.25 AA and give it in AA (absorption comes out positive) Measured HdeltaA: -2.8 AA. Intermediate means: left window 14.3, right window 14.6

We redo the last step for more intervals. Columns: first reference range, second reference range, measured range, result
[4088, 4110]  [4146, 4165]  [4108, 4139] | -0.5 AA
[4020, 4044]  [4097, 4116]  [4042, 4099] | 1.1 AA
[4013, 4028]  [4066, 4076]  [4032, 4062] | 1.4 AA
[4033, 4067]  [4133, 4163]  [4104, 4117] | -0.5 AA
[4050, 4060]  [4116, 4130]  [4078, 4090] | 1.1 AA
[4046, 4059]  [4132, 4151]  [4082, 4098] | -1.5 AA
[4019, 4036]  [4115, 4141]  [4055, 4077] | 1.0 AA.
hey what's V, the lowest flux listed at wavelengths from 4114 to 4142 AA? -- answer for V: 13.15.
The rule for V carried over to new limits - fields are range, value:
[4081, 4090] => 12.29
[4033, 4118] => 11.17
